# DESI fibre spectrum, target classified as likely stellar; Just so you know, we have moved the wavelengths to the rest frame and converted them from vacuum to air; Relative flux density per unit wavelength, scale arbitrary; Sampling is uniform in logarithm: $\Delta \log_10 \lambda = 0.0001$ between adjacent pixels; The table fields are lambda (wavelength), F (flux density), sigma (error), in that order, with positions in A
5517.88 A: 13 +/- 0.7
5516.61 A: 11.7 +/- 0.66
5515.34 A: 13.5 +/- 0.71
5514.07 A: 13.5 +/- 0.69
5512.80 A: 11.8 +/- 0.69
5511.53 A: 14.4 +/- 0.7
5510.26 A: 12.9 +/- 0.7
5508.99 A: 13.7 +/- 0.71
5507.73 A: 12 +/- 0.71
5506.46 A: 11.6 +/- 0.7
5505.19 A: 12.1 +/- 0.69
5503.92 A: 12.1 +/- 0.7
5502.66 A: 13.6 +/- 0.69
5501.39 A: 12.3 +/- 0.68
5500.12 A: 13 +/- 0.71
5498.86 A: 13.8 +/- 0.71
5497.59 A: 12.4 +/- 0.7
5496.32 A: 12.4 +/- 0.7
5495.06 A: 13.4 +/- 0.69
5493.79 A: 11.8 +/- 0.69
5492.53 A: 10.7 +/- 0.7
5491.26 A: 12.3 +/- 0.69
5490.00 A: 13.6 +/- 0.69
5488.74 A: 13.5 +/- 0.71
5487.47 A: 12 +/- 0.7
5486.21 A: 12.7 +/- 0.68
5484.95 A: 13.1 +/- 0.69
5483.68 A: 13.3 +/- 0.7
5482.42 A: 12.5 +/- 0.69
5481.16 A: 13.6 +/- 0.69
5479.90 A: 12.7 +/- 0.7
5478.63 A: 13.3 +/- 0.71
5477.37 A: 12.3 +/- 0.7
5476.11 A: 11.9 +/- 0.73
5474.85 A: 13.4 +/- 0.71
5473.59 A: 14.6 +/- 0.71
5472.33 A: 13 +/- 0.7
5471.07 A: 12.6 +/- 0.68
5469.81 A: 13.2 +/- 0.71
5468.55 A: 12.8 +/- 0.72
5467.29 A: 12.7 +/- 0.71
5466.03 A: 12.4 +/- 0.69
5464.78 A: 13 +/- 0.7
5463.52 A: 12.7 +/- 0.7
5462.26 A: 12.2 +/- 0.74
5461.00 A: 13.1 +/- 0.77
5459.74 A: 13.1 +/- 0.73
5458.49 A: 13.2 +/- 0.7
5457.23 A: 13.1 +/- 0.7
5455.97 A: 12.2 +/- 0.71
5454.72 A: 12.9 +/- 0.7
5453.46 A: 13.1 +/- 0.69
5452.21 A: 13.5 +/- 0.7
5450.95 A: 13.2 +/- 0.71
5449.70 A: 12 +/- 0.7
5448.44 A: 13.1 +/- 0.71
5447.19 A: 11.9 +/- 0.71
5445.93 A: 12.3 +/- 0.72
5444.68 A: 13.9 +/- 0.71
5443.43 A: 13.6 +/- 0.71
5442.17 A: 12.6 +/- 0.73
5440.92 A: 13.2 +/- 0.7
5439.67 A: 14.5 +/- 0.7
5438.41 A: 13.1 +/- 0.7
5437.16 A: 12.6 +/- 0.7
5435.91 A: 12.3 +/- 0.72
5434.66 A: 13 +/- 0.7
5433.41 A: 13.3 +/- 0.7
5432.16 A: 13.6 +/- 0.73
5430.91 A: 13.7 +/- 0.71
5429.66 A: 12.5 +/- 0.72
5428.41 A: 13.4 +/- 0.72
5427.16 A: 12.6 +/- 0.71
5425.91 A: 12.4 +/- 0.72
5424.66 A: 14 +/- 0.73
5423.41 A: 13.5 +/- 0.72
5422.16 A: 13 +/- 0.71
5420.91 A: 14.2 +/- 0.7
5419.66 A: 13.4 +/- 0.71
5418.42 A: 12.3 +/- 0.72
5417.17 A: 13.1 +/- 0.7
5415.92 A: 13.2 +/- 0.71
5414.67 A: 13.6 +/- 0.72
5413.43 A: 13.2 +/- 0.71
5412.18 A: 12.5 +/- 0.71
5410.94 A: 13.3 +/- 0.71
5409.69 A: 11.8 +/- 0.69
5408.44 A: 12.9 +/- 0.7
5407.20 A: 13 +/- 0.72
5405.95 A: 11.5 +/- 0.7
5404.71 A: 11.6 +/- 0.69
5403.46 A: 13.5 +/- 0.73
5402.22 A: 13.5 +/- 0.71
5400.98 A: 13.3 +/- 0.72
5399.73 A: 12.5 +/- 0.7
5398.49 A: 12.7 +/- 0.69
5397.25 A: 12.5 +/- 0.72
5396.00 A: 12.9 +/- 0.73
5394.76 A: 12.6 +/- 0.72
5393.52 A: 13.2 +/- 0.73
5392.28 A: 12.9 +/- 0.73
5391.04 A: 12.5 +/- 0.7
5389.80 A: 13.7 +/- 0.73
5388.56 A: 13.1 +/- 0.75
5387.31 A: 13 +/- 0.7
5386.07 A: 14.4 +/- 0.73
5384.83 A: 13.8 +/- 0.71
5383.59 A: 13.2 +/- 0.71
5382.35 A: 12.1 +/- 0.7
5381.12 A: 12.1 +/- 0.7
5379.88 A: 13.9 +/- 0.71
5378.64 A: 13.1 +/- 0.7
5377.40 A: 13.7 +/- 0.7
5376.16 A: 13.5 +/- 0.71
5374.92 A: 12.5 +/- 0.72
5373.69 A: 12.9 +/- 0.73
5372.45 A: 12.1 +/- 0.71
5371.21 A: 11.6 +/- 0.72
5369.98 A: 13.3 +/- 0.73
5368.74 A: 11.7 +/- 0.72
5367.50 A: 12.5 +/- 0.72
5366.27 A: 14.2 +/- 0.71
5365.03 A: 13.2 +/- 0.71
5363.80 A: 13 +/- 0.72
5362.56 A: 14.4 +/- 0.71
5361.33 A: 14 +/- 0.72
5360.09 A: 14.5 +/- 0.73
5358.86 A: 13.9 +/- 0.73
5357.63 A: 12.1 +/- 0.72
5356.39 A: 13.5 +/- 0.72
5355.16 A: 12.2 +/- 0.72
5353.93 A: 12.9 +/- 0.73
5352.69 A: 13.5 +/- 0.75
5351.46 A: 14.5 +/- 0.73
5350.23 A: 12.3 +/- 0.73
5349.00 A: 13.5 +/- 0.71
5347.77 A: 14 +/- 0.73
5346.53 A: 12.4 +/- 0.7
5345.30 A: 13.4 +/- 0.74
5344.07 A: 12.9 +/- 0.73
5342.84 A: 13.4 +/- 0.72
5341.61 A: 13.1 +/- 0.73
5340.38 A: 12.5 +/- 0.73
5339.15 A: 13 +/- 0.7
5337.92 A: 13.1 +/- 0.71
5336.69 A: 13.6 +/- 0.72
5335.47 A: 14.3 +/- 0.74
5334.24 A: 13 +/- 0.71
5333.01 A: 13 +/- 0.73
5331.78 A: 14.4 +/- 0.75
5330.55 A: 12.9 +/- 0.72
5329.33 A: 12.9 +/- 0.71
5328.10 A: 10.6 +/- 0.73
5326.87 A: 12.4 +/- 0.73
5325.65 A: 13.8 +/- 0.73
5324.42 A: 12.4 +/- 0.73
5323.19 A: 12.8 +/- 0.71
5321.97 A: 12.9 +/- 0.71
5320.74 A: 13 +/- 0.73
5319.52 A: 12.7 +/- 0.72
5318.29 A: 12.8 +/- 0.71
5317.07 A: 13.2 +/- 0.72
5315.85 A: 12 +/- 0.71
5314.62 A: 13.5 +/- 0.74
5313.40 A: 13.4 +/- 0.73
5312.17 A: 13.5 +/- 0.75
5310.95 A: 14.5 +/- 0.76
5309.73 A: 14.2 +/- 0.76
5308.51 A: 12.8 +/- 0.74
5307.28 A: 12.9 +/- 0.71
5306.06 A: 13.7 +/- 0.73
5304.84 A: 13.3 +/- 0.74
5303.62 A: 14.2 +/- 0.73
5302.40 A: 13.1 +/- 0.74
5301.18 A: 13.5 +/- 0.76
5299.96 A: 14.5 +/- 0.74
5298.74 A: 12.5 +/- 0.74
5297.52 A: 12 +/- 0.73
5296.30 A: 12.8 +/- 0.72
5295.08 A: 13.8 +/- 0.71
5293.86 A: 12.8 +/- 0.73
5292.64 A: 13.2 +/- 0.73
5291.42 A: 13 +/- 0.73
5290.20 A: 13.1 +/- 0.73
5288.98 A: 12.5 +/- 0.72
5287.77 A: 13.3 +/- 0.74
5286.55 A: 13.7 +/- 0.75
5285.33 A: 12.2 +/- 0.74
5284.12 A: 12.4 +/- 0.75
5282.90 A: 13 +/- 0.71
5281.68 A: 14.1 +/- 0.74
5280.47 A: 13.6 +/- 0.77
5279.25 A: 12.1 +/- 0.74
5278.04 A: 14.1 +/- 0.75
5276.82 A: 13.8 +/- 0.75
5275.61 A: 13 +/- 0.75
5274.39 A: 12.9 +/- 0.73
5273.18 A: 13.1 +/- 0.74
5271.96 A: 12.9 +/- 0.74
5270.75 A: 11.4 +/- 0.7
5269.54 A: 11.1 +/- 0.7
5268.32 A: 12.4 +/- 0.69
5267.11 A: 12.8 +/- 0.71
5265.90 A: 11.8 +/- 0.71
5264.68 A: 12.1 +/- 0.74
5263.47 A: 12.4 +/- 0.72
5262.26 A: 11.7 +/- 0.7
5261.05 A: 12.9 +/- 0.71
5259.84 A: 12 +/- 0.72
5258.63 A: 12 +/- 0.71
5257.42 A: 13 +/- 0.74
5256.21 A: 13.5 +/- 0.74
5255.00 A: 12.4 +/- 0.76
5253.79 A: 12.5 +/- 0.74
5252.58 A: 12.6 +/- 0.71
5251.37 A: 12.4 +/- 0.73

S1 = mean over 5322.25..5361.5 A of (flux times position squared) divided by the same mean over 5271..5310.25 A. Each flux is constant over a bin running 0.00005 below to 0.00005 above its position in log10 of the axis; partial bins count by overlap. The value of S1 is 1.02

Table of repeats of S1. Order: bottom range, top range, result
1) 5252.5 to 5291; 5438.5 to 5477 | 1.09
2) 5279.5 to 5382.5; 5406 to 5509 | 1.03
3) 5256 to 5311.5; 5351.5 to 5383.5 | 1.04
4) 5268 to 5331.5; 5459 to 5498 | 1.05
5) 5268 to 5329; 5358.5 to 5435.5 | 1.04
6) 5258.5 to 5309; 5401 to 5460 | 1.07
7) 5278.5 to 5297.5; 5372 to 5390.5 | 1.05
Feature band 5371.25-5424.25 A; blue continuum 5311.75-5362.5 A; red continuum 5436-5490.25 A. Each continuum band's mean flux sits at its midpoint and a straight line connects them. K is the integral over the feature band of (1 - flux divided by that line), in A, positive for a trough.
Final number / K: 0.3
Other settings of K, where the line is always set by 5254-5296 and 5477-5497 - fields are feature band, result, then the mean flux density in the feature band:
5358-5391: -1.2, 13.2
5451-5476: -0.5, 13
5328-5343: -0.5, 13.1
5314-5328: 0.0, 12.8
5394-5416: -0.1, 12.8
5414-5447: -1.2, 13.2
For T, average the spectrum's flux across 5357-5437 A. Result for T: 13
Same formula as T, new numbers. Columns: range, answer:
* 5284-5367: 13.2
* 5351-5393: 13.2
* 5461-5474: 12.9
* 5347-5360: 13.3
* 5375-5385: 13.1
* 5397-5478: 13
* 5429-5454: 13.1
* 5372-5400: 13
